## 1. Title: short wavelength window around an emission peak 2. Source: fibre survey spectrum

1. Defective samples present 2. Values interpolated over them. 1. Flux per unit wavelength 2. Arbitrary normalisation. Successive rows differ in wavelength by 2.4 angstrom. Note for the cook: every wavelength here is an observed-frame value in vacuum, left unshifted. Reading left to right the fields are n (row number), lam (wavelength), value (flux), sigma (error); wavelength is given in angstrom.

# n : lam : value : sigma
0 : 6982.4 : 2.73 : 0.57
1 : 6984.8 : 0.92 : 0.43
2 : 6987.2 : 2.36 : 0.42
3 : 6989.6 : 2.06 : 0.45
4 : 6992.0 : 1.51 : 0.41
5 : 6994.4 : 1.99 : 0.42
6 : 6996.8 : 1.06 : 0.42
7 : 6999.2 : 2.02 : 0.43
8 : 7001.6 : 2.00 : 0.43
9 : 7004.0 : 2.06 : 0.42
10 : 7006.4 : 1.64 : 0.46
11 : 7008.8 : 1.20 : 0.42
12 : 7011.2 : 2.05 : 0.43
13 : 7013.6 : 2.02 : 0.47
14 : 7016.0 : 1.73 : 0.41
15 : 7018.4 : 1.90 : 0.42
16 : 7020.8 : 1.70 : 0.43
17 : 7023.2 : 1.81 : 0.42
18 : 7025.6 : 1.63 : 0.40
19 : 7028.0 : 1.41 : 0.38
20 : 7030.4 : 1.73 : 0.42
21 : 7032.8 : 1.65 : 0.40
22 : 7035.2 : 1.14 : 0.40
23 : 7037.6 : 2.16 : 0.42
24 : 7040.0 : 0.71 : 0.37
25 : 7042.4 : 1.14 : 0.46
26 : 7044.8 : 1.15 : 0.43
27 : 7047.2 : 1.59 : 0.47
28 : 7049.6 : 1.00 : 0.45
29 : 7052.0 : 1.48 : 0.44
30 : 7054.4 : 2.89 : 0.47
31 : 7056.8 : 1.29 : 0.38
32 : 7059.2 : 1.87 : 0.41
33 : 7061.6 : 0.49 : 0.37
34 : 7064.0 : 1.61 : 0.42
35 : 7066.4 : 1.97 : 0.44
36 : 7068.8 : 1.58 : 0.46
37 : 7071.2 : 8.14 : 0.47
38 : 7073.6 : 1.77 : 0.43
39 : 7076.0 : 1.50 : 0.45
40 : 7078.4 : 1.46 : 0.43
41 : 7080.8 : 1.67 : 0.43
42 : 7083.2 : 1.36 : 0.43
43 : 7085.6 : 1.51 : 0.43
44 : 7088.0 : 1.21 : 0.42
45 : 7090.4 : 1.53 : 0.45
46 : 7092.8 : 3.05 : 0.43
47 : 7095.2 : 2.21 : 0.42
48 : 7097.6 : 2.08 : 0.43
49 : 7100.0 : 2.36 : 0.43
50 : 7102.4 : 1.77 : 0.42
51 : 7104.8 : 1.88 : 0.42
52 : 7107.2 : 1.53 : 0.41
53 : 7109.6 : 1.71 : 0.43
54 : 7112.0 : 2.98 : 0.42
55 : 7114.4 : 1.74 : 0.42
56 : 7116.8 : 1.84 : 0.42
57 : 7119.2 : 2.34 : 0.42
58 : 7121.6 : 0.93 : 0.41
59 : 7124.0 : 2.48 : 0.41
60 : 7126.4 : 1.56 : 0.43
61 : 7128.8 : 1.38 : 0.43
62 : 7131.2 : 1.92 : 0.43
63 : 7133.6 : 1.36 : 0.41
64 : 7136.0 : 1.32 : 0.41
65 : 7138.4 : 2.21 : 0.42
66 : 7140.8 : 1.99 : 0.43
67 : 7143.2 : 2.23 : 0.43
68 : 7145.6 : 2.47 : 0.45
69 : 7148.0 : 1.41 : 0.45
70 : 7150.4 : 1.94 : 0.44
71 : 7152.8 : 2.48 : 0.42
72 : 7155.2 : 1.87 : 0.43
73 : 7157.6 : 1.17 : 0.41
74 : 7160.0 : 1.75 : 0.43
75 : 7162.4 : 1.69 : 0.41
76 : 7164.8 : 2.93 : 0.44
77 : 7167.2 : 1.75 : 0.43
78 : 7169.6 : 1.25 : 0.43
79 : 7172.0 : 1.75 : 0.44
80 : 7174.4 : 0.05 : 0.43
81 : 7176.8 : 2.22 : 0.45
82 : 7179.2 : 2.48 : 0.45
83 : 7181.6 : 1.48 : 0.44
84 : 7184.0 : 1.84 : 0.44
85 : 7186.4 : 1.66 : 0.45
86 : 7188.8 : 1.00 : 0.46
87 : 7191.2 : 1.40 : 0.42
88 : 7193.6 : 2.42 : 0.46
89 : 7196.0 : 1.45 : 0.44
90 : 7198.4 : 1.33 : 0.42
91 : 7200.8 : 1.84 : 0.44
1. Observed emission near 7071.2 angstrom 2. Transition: Halpha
